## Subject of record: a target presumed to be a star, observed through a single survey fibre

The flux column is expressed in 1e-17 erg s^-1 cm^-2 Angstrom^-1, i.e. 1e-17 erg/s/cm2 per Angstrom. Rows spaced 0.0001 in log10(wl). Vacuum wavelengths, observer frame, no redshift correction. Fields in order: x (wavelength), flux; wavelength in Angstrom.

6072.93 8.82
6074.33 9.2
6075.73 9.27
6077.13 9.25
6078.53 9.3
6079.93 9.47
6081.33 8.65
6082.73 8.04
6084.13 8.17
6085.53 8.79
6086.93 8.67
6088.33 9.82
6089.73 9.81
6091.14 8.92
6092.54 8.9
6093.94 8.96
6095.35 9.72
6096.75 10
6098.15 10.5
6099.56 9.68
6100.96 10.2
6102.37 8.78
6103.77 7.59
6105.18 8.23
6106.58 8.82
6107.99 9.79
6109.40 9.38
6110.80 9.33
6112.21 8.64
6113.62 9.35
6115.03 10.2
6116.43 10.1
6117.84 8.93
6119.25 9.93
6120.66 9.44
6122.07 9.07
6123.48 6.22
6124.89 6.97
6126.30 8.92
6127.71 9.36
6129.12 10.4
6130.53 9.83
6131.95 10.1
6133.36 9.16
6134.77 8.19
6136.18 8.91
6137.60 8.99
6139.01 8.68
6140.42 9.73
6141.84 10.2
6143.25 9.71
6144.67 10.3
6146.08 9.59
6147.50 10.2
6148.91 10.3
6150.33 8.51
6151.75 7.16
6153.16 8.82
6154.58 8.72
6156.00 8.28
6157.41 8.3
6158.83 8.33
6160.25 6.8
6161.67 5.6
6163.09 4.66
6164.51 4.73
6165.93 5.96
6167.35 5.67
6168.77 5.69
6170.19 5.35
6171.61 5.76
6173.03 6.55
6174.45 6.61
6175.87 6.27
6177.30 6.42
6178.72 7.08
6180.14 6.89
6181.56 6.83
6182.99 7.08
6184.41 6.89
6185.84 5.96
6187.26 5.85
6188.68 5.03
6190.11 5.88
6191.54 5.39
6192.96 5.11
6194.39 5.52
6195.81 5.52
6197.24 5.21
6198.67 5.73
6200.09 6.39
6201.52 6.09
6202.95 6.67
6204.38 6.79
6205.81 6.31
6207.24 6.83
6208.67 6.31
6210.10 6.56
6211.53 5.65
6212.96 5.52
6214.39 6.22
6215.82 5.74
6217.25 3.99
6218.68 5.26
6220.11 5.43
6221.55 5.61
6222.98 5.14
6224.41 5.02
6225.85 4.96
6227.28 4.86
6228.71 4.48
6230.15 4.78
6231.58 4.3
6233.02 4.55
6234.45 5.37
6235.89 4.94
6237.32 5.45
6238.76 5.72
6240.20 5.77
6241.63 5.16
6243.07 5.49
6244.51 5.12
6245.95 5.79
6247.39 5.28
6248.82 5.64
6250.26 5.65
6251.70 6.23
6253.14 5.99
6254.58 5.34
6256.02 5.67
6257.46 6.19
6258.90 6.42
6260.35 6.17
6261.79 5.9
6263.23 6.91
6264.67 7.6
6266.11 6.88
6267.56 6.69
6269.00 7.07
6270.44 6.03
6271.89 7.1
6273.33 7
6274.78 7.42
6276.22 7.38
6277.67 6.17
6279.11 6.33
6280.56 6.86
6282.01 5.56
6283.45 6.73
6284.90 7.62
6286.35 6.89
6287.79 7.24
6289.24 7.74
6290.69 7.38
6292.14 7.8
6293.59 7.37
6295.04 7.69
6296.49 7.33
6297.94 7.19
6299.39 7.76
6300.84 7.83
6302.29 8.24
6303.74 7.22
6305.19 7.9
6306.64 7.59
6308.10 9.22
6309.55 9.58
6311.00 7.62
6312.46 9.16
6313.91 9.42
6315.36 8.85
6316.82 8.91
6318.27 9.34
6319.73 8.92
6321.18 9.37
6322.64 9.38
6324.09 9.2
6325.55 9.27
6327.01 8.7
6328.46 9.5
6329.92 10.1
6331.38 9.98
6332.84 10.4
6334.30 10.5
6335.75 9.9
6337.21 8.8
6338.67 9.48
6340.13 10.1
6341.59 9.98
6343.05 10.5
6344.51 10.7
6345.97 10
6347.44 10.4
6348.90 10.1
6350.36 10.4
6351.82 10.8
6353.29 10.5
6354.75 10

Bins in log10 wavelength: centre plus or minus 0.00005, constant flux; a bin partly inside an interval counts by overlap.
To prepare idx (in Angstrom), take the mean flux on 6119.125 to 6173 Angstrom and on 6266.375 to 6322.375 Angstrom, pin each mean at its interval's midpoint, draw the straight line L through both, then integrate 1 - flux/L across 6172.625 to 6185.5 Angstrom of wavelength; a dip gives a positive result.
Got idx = 2.2 Angstrom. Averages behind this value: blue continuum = 8.18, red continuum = 7.68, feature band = 6.72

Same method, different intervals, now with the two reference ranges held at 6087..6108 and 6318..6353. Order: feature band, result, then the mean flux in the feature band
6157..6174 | 6.04 Angstrom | 6.08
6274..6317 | 9.25 Angstrom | 7.65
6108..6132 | 0.39 Angstrom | 9.18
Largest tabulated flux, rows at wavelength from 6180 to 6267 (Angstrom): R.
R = 7.6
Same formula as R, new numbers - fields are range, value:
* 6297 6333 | 10.4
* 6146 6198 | 10.3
